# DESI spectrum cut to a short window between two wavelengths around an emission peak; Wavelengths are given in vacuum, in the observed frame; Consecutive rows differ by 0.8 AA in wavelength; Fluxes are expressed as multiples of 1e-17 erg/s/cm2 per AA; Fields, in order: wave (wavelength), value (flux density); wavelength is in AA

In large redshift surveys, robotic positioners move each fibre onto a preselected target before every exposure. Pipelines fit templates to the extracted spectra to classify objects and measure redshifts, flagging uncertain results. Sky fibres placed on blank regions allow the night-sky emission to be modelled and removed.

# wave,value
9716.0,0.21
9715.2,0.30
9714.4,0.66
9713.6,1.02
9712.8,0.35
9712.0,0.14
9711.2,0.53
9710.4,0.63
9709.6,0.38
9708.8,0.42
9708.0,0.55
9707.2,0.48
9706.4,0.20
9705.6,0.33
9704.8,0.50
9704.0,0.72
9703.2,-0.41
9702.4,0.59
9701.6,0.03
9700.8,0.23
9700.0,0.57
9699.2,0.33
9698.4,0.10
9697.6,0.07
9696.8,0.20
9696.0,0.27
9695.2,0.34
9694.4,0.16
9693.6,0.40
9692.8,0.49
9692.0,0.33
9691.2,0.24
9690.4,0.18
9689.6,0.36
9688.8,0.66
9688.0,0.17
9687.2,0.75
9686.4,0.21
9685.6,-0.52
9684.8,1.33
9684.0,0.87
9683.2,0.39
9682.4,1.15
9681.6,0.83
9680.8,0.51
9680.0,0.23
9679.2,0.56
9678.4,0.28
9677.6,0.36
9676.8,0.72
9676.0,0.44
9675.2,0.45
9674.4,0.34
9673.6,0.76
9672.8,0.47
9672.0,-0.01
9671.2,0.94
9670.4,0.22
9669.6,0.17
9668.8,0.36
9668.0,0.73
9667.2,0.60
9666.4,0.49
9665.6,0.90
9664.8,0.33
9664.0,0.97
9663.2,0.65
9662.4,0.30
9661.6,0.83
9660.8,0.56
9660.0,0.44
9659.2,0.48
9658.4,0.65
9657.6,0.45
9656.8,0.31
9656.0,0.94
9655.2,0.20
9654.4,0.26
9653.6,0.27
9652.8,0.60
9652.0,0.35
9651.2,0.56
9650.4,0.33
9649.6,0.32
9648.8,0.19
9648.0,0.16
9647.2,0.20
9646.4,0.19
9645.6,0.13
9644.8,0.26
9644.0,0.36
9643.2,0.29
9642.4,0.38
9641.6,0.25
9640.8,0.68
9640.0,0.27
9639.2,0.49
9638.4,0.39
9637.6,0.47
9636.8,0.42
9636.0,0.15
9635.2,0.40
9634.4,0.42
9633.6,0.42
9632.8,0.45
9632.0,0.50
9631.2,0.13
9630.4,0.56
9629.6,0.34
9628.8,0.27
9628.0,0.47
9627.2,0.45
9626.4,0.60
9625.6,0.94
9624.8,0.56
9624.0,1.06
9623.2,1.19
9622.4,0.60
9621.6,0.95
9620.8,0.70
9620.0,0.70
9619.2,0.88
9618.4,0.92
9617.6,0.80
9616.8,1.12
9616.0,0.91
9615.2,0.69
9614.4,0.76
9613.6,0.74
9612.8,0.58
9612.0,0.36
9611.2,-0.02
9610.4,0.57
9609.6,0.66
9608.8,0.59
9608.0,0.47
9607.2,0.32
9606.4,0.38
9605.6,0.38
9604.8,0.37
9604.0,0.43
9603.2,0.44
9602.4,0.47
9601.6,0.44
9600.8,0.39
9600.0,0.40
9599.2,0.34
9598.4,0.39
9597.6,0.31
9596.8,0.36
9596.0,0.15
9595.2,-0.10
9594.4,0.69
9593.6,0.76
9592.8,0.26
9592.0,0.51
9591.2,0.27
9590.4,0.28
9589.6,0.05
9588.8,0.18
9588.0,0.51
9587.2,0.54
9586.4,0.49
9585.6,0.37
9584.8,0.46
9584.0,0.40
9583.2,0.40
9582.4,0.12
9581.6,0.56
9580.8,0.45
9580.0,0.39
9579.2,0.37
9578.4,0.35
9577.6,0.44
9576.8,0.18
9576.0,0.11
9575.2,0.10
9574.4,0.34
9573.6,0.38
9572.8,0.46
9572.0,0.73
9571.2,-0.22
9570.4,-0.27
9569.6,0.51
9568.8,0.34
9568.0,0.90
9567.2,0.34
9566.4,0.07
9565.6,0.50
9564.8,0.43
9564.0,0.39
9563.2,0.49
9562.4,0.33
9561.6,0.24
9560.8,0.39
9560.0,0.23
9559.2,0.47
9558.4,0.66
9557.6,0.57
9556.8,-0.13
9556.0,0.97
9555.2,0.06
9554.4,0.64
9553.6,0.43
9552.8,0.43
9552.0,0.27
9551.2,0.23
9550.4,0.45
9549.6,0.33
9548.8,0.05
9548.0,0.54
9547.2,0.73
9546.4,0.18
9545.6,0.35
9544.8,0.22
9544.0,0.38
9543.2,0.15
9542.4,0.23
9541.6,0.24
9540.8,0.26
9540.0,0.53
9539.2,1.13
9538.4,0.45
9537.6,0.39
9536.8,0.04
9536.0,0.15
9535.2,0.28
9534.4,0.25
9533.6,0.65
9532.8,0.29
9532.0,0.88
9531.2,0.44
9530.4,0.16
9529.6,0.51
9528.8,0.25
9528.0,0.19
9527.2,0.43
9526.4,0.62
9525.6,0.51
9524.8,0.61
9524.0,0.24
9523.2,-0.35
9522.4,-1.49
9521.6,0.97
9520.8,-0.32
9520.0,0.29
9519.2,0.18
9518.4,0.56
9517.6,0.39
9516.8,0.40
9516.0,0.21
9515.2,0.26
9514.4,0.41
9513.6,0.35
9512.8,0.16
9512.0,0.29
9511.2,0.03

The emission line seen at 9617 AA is H-gamma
